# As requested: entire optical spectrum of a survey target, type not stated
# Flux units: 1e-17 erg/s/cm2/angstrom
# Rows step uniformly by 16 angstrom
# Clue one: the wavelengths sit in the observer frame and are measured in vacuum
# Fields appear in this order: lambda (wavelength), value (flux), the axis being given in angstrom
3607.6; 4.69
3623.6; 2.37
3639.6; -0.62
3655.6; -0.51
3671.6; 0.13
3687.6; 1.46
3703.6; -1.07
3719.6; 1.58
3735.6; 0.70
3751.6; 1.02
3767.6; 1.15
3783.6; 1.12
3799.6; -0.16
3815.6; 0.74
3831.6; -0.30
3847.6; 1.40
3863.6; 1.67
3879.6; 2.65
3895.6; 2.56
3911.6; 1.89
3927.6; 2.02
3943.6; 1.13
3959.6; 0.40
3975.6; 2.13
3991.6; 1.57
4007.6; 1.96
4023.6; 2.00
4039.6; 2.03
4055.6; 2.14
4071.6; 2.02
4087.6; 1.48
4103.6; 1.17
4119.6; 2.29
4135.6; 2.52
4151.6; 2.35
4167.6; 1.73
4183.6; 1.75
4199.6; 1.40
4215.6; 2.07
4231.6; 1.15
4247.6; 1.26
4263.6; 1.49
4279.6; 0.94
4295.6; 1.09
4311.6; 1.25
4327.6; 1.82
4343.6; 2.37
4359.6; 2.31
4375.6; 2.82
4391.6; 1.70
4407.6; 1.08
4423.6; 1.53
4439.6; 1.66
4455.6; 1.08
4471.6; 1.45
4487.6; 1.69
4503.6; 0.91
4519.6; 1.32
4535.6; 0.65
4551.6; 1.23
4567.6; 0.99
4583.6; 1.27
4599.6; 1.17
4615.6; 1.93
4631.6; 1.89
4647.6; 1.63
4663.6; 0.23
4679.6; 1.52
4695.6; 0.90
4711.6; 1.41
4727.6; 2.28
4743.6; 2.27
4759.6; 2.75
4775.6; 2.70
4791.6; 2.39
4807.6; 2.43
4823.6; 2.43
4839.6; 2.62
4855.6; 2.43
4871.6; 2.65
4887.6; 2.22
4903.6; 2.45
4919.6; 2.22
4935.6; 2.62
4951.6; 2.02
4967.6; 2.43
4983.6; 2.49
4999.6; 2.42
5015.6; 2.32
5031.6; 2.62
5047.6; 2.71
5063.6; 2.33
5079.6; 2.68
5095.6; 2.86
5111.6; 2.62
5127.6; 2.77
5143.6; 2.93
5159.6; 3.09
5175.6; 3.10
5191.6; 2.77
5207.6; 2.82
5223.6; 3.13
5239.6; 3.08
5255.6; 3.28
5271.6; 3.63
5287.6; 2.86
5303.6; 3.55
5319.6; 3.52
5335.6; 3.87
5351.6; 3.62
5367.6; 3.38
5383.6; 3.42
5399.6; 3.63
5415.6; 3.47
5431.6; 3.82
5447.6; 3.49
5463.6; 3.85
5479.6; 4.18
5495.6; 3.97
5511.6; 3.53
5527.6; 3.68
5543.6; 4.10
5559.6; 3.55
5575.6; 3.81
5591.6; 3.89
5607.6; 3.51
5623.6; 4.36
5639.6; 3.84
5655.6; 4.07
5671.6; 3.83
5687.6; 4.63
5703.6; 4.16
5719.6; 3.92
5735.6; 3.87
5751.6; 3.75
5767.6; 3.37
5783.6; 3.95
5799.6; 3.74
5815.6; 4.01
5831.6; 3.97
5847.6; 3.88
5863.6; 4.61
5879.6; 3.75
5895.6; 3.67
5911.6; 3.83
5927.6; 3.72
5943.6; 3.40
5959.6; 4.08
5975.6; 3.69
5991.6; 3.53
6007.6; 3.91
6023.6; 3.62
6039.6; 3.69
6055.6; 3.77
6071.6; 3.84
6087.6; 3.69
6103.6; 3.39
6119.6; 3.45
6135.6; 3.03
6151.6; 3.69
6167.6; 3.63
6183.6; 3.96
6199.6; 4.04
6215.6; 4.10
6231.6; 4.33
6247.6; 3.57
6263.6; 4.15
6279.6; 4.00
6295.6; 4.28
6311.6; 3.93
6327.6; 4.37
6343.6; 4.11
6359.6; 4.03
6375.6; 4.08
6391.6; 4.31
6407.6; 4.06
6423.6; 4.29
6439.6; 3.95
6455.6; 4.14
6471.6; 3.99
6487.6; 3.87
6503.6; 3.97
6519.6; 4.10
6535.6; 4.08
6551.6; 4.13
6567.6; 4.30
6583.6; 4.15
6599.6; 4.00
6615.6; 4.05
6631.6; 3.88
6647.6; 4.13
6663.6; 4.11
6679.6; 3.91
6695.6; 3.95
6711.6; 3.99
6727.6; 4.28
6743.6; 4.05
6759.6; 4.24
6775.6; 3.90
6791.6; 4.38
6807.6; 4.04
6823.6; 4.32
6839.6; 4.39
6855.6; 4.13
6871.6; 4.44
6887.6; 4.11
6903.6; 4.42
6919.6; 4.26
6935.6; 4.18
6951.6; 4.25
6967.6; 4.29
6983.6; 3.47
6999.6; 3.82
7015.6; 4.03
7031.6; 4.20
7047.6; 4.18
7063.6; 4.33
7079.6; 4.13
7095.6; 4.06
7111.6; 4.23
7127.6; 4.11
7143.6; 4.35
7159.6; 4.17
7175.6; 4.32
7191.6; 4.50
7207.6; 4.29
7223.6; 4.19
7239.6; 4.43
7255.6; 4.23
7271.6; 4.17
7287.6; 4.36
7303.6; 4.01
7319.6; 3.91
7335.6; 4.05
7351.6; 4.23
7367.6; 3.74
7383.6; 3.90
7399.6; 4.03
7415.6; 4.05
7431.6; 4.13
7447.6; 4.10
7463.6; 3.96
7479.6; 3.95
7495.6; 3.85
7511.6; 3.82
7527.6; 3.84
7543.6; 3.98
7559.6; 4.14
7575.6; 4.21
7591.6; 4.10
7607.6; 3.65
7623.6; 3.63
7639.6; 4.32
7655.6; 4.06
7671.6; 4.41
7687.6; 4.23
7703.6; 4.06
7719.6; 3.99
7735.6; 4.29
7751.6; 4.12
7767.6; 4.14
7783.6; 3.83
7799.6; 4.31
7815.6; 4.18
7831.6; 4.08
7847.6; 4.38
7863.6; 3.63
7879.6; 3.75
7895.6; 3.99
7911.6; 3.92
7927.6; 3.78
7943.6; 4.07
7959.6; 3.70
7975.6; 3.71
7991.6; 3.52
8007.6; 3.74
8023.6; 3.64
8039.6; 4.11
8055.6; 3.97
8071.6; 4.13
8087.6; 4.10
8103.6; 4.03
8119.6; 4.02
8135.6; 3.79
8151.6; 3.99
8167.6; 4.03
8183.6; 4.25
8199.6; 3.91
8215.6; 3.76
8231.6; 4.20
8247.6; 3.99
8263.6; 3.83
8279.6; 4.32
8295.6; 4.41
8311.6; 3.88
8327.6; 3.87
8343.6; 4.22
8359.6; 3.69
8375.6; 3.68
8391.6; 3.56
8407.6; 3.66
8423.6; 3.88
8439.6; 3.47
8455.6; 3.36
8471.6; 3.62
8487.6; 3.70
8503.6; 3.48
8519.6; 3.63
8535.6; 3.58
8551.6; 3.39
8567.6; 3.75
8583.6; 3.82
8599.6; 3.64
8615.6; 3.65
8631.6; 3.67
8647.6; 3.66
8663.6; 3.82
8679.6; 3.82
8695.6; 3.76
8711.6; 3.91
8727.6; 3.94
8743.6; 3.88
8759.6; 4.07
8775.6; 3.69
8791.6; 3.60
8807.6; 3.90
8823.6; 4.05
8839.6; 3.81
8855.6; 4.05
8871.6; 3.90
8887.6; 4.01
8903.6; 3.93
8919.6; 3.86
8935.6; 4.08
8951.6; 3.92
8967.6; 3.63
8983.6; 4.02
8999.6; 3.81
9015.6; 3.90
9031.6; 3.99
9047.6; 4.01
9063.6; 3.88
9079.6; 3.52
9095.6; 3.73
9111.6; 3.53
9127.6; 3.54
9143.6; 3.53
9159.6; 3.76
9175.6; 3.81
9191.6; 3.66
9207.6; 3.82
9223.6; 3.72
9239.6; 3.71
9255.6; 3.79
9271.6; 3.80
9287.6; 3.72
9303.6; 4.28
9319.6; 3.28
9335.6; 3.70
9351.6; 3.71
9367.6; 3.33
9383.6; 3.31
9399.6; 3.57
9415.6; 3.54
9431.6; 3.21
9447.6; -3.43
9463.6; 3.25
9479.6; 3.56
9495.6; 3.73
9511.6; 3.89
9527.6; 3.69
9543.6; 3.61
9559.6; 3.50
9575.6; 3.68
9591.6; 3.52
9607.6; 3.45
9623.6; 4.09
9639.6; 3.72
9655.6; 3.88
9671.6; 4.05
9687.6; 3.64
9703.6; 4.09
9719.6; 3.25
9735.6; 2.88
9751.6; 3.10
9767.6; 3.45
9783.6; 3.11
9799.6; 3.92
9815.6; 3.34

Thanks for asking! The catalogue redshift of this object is 0.18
